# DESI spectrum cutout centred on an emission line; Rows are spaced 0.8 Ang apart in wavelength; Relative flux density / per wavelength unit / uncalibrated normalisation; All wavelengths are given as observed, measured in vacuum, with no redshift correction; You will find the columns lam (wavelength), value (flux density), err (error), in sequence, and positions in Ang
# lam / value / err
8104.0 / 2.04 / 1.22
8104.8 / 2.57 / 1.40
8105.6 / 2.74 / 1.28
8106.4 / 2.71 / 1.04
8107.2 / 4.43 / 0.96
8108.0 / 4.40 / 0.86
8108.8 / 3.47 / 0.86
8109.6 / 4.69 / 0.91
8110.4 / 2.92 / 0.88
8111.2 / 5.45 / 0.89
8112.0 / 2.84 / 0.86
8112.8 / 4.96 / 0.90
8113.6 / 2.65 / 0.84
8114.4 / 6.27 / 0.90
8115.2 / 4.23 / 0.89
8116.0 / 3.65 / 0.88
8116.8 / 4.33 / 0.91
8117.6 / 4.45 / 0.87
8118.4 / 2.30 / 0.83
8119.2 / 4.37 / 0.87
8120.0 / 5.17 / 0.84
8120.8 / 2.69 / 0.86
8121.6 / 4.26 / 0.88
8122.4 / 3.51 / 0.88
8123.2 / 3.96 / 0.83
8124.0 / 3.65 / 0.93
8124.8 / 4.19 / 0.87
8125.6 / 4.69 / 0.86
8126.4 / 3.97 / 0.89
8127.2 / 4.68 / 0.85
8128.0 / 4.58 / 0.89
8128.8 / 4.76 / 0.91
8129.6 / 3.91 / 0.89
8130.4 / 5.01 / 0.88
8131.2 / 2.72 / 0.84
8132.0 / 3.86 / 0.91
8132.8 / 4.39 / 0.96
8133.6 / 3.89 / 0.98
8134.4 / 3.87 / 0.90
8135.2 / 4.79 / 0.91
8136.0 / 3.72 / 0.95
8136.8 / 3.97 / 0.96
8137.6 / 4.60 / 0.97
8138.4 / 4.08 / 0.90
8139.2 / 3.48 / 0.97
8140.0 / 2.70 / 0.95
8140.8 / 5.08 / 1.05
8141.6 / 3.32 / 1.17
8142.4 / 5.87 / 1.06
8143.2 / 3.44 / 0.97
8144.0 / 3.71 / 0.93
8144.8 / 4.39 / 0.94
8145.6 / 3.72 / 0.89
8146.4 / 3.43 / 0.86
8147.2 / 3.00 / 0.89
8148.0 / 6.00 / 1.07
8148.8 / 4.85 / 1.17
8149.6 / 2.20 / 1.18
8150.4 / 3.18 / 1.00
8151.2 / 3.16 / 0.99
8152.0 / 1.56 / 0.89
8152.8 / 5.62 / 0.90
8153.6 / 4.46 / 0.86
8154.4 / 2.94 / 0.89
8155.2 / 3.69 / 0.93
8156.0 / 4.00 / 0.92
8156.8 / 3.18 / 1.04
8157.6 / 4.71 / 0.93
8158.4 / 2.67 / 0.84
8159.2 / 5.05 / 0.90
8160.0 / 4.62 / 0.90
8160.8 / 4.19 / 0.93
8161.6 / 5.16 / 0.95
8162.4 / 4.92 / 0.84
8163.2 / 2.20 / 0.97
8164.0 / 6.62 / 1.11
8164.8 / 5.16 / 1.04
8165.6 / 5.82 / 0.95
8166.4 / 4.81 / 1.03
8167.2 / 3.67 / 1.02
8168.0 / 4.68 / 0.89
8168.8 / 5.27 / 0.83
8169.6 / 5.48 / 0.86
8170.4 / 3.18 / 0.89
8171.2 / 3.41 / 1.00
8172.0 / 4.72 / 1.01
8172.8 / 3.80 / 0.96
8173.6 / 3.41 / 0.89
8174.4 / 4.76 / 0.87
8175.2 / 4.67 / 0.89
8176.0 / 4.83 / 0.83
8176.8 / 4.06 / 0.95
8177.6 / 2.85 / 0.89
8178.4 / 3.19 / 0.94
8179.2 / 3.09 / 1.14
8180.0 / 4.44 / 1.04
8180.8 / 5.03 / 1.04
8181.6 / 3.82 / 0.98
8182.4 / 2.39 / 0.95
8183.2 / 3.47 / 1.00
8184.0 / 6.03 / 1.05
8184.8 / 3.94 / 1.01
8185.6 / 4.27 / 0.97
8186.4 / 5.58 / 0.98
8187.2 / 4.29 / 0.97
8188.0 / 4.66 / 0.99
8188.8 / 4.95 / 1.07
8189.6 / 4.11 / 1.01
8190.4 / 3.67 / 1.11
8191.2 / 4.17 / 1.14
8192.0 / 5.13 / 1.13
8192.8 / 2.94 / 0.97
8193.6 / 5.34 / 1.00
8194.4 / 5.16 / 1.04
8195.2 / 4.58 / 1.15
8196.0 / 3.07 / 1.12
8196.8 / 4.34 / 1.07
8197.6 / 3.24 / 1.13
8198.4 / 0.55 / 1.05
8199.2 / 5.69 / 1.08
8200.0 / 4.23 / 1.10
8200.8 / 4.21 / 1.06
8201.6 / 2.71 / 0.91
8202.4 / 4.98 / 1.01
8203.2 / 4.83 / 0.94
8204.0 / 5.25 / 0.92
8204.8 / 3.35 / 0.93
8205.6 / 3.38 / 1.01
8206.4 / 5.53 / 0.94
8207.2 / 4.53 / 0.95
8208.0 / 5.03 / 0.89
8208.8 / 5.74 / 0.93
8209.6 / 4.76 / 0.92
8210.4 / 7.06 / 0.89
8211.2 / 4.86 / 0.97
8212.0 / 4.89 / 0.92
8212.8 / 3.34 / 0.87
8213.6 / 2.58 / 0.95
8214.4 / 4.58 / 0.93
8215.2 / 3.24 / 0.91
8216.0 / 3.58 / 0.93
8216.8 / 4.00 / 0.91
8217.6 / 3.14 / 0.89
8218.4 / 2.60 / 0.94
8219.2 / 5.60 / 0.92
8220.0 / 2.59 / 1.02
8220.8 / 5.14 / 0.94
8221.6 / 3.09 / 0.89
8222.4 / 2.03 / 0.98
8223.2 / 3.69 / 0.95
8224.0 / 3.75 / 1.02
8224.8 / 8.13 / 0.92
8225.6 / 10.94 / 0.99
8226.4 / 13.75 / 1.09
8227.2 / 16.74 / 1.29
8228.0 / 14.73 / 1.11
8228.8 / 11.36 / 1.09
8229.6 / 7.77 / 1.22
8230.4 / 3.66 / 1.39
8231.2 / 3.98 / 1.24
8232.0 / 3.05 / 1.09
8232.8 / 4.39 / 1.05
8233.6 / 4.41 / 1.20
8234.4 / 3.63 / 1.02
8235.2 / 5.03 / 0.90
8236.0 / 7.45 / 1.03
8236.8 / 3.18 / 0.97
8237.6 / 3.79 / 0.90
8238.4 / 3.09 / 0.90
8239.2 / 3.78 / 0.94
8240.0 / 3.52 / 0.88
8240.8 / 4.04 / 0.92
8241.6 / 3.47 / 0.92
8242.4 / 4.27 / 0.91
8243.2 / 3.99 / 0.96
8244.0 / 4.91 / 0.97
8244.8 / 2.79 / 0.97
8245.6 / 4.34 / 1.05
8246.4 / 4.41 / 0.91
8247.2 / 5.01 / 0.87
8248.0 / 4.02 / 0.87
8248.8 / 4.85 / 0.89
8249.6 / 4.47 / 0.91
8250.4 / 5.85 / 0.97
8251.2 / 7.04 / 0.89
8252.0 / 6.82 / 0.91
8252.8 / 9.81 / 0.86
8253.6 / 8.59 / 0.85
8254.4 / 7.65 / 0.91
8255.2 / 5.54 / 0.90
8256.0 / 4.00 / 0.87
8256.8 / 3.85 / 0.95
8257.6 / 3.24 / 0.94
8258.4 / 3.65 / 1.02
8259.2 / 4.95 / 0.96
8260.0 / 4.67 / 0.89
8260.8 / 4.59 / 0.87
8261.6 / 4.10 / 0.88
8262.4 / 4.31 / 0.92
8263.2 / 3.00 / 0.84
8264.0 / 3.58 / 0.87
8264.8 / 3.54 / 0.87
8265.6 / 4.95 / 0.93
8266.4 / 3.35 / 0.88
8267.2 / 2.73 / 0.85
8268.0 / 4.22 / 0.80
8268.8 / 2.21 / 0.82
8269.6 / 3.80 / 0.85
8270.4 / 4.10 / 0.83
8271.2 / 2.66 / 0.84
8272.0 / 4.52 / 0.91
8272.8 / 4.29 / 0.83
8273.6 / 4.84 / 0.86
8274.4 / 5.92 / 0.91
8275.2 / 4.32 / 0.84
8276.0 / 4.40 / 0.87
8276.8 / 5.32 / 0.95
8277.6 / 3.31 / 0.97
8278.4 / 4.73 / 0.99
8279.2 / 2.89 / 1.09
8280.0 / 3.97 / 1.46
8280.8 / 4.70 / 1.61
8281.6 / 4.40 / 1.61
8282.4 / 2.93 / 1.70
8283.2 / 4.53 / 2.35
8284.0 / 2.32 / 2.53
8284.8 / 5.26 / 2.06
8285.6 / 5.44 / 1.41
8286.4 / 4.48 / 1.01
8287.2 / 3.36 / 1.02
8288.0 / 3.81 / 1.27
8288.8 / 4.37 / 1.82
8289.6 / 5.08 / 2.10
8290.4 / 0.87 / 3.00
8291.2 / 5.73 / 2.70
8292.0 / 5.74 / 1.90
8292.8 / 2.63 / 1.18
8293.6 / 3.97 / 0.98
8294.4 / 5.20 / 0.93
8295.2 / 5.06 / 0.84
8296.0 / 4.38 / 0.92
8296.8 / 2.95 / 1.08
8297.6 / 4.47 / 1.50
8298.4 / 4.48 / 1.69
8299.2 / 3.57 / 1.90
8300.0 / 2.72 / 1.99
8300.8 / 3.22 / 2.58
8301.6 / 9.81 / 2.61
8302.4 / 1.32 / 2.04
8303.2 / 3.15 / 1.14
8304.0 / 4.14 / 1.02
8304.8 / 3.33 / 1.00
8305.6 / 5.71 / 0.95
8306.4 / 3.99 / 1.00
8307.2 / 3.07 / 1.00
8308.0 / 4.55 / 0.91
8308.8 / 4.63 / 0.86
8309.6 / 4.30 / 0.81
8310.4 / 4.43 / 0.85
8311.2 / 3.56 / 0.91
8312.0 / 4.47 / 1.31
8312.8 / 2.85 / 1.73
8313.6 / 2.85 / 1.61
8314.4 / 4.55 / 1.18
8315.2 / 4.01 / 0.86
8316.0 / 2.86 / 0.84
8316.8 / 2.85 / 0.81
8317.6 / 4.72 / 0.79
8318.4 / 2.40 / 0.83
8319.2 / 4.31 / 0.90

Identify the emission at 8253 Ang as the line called [N II]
